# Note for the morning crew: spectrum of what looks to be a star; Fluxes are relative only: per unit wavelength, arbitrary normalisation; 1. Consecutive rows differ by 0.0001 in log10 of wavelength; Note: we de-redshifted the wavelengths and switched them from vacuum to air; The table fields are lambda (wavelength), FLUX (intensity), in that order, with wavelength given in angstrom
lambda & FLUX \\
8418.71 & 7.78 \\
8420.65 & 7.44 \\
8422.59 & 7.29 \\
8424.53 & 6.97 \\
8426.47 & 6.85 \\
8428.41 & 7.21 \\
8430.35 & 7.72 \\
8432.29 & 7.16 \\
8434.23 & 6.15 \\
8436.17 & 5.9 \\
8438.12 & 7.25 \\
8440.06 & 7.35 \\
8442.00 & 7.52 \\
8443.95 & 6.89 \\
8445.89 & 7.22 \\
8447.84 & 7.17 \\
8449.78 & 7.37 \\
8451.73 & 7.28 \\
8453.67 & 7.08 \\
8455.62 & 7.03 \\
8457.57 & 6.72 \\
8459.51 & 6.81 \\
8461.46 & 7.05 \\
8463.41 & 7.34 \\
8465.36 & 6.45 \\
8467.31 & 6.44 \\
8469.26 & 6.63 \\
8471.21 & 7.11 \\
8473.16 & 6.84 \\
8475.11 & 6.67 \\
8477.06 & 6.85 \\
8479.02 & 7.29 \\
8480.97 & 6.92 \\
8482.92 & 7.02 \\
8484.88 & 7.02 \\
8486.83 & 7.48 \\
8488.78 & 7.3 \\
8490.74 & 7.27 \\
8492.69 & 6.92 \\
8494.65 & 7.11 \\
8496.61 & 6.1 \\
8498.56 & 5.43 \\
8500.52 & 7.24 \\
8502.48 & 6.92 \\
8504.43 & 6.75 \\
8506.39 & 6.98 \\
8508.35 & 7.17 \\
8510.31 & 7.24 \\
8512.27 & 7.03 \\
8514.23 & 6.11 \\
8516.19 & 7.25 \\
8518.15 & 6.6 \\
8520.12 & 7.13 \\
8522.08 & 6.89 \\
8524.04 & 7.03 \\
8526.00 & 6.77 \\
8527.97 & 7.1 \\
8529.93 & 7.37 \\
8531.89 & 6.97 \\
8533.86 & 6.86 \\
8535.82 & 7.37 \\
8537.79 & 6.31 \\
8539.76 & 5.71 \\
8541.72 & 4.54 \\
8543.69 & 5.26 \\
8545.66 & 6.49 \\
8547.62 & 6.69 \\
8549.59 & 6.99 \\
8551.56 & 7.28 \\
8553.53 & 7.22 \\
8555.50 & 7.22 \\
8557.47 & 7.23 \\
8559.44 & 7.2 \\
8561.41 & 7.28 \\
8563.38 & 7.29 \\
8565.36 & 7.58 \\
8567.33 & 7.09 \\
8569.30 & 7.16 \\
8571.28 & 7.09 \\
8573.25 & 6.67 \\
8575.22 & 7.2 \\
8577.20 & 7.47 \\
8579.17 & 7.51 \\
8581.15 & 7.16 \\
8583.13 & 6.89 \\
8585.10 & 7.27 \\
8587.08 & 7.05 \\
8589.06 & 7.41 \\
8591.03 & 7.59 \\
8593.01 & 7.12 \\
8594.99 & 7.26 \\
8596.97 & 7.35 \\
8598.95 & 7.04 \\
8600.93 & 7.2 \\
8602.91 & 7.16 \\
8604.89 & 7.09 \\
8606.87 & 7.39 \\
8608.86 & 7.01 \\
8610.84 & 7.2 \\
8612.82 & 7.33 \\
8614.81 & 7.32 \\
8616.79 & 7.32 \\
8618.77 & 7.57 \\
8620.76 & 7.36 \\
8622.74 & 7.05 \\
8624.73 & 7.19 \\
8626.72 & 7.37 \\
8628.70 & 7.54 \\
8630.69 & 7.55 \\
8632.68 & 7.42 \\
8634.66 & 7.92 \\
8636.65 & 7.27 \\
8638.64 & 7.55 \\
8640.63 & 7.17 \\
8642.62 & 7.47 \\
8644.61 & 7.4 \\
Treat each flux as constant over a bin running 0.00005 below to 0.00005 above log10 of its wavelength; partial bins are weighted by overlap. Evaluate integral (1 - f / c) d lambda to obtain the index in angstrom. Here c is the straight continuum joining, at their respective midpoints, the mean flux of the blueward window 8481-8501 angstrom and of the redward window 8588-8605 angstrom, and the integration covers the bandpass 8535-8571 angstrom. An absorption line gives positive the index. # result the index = 1.66 angstrom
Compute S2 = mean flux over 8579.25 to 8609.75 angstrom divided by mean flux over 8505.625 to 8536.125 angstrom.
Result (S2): 1.0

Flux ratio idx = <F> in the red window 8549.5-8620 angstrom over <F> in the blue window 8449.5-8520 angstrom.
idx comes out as 1.05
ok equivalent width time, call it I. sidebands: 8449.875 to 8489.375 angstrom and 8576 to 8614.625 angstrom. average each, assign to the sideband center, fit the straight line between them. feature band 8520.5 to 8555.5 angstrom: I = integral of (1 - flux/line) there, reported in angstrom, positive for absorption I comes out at 2.2 angstrom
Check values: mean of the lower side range 6.97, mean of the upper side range 7.24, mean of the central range 6.66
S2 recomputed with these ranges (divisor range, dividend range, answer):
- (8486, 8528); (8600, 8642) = 1.06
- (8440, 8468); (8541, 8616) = 1.00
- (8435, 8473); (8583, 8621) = 1.04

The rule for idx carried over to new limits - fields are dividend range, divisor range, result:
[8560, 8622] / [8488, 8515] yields 1.06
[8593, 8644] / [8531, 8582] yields 1.06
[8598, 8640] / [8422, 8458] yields 1.04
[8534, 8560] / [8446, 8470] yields 0.95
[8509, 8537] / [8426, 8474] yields 1.00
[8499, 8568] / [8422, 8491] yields 0.98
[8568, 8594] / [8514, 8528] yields 1.05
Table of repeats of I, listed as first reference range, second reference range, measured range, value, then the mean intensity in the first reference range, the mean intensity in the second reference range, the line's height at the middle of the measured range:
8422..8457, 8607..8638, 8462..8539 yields 2.9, 7.07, 7.36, 7.17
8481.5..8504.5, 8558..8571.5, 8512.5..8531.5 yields 0.3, 6.89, 7.25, 7.03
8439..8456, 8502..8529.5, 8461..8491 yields 0.5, 7.22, 6.94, 7.1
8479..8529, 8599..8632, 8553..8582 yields -0.4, 6.92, 7.28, 7.13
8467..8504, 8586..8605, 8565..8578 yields 0.0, 6.88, 7.23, 7.16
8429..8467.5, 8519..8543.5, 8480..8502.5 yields -0.3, 7.01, 6.62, 6.81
